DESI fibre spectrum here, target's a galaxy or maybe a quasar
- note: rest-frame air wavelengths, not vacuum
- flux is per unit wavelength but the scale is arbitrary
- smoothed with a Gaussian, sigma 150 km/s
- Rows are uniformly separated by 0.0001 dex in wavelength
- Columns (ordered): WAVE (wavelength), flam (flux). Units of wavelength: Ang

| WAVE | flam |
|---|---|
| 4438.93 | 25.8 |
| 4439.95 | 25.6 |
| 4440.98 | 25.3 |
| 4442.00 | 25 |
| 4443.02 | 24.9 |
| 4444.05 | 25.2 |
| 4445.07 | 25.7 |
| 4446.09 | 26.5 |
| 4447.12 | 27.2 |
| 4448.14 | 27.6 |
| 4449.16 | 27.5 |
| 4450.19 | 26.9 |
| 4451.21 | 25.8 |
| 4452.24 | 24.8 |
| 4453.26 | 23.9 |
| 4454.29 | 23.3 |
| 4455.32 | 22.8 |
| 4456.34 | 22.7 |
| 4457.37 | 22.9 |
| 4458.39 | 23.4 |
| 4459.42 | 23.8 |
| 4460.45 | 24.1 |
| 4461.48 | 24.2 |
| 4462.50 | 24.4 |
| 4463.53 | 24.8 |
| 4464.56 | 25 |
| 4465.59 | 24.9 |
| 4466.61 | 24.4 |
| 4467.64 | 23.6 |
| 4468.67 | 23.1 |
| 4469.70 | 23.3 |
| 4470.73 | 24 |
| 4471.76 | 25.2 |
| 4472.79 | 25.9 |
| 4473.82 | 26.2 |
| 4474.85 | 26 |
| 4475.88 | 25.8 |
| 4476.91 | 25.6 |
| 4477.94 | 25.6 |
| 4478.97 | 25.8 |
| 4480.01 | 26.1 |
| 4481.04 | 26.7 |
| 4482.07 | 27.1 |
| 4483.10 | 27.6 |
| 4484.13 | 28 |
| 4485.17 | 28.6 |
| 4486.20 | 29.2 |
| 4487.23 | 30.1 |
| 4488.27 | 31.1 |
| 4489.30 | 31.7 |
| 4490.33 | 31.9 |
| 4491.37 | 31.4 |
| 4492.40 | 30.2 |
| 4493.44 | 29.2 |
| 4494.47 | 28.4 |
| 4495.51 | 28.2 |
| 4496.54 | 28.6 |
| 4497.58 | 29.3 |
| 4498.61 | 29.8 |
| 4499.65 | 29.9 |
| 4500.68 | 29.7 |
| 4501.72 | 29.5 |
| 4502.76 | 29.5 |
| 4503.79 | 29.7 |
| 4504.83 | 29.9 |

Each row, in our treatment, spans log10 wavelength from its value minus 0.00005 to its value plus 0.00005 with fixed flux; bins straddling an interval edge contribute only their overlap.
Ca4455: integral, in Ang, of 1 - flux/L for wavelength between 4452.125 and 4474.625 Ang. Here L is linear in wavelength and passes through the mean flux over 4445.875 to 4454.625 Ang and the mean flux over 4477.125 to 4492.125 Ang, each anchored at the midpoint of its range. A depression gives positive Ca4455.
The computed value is 2.37 Ang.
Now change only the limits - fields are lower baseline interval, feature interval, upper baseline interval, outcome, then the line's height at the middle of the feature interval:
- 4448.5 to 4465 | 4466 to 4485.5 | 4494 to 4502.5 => 0.7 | 26.6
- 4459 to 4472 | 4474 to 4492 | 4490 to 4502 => -0.5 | 27.3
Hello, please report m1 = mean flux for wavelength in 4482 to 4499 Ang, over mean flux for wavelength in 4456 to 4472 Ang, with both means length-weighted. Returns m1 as 1.2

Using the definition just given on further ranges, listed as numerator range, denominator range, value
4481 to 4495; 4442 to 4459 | 1.18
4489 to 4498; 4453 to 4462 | 1.27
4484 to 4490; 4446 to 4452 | 1.12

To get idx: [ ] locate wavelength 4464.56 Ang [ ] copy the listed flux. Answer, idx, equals 25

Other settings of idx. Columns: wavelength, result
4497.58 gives 29.3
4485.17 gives 28.6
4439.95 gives 25.6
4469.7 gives 23.3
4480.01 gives 26.1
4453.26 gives 23.9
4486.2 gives 29.2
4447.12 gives 27.2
